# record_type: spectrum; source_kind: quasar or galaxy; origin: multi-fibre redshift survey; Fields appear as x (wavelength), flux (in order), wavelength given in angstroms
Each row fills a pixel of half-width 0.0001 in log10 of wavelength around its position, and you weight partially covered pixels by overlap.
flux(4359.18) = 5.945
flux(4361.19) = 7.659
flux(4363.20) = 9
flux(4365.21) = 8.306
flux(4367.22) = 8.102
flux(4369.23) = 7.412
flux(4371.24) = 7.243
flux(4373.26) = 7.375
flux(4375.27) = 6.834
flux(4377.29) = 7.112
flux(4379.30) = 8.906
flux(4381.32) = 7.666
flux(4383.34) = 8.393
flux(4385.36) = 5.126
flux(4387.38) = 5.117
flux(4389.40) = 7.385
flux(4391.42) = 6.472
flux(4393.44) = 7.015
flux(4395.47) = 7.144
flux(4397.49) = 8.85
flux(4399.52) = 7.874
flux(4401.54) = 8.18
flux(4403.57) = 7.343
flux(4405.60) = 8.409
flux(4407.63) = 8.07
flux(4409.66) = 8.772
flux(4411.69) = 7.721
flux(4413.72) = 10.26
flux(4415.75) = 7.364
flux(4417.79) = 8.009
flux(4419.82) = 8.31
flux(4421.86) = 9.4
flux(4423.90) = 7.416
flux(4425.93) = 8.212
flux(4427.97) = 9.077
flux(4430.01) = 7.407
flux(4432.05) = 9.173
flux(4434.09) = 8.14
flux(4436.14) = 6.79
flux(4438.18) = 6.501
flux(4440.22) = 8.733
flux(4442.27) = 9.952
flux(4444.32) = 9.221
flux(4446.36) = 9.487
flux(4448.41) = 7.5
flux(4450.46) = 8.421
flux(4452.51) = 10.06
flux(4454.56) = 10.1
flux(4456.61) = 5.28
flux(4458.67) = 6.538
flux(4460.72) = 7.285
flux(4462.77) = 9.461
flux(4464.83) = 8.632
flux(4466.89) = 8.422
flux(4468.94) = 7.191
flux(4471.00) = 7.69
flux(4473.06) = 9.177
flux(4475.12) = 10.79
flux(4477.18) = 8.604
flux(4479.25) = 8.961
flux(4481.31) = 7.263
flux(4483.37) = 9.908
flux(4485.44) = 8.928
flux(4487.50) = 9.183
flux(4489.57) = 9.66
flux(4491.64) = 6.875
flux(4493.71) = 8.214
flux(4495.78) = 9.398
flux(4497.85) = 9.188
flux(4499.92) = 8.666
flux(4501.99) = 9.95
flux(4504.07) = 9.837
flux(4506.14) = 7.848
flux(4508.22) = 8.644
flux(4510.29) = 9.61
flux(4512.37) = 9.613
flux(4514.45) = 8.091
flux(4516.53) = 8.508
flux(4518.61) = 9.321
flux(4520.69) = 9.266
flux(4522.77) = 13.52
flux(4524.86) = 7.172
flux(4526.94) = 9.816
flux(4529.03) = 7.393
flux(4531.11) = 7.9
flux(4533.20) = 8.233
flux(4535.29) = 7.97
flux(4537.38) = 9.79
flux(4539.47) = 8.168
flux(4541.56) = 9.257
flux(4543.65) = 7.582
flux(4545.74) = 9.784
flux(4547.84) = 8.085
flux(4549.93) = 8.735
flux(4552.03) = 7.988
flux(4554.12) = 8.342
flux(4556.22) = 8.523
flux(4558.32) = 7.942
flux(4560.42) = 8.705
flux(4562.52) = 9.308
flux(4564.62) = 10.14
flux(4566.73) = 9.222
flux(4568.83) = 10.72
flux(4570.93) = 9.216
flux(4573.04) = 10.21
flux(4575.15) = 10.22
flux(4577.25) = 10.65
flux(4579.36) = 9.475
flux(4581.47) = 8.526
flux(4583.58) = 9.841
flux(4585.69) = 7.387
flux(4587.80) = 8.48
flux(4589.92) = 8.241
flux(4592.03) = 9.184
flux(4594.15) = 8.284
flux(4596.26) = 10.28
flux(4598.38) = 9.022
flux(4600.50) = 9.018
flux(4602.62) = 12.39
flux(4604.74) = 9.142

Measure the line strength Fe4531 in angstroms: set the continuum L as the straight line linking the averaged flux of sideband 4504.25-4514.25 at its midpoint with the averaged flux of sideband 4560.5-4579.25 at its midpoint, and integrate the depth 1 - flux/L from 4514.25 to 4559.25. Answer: 3.1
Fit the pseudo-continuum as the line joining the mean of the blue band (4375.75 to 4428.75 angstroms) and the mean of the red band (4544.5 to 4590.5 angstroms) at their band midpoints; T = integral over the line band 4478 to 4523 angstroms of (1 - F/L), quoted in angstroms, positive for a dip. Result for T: -2.41 angstroms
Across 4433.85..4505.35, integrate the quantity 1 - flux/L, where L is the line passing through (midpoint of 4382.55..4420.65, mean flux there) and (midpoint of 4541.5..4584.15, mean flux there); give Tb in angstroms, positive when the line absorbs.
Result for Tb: -2.4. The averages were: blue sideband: 7.67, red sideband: 9.16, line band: 8.58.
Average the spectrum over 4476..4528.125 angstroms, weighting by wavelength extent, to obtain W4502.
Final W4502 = 9.04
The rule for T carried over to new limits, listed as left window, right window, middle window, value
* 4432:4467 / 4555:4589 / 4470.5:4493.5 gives -0.7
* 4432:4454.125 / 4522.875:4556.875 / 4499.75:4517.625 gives -0.9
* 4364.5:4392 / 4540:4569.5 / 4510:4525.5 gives -1.7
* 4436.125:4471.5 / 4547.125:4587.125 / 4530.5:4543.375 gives 0.5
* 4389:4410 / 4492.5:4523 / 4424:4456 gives -0.8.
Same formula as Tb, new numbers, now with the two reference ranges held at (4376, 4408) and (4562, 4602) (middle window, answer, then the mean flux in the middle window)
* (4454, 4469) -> 0.6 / 7.84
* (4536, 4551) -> 0.4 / 8.75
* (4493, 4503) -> -0.7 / 9.11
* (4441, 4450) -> -1.2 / 8.99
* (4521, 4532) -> -0.5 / 9.18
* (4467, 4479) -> -0.6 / 8.69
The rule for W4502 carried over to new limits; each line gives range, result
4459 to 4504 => 8.73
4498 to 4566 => 8.87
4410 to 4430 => 8.38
